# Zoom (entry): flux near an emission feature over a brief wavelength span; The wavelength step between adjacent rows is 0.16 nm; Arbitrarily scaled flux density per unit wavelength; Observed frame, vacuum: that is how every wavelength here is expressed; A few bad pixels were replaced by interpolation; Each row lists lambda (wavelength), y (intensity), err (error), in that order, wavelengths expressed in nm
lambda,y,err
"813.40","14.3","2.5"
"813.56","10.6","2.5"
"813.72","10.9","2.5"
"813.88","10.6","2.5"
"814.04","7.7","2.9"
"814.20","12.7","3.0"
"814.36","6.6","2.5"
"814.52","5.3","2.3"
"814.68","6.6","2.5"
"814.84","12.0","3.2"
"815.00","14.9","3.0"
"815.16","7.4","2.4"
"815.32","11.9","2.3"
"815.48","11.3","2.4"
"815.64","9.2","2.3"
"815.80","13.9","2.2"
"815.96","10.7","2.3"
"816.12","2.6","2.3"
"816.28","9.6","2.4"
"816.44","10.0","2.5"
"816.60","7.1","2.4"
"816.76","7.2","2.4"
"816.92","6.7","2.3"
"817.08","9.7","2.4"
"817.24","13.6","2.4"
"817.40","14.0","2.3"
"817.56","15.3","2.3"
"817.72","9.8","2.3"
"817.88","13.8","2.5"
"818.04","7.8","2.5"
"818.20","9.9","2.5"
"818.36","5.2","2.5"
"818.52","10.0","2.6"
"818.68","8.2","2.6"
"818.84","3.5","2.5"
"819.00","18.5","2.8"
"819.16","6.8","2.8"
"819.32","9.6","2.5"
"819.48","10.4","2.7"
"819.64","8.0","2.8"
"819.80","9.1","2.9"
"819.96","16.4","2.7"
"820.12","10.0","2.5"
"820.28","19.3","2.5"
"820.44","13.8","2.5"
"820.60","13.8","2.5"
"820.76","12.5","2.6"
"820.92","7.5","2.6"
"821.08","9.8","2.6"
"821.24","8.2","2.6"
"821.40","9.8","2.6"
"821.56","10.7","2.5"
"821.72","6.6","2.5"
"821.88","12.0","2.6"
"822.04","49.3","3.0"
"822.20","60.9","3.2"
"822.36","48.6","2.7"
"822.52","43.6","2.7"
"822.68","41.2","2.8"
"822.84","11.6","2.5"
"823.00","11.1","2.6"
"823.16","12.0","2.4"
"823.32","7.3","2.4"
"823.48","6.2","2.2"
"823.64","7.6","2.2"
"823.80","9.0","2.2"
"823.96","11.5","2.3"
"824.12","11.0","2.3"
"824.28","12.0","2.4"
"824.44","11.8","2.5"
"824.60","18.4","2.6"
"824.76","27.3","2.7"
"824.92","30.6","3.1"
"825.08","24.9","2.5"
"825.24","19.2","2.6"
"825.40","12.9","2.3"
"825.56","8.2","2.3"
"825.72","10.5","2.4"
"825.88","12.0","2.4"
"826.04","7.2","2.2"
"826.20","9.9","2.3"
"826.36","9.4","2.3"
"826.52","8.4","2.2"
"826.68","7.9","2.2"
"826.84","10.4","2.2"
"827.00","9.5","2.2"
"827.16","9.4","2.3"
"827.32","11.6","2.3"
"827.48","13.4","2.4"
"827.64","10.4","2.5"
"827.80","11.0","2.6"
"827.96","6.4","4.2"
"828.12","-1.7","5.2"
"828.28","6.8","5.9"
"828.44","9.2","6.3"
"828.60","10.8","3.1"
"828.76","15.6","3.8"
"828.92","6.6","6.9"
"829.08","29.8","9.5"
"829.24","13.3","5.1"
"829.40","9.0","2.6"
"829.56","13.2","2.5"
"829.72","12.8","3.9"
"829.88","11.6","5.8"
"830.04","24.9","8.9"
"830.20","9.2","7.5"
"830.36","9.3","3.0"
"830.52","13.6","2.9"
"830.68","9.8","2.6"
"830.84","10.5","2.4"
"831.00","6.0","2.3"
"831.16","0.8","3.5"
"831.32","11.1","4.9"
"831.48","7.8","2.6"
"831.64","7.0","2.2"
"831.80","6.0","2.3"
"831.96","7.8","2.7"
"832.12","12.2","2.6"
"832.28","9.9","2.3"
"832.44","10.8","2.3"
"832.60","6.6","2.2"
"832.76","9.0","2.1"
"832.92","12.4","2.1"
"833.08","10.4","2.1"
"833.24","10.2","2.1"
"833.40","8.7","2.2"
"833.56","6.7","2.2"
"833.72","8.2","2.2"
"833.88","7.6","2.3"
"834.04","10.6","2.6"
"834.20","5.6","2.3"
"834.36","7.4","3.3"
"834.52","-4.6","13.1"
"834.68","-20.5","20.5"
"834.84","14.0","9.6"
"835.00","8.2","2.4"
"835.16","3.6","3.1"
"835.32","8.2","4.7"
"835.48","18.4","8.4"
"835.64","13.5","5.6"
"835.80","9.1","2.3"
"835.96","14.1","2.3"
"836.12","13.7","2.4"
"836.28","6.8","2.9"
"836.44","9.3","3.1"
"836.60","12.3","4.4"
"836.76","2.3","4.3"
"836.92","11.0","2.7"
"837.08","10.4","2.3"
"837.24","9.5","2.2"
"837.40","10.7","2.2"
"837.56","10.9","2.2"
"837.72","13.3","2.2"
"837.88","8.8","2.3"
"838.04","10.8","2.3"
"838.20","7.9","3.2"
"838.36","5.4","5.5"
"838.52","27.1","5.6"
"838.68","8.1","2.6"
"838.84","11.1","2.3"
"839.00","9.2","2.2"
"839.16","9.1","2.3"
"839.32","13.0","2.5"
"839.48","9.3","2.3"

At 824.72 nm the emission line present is [N II]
